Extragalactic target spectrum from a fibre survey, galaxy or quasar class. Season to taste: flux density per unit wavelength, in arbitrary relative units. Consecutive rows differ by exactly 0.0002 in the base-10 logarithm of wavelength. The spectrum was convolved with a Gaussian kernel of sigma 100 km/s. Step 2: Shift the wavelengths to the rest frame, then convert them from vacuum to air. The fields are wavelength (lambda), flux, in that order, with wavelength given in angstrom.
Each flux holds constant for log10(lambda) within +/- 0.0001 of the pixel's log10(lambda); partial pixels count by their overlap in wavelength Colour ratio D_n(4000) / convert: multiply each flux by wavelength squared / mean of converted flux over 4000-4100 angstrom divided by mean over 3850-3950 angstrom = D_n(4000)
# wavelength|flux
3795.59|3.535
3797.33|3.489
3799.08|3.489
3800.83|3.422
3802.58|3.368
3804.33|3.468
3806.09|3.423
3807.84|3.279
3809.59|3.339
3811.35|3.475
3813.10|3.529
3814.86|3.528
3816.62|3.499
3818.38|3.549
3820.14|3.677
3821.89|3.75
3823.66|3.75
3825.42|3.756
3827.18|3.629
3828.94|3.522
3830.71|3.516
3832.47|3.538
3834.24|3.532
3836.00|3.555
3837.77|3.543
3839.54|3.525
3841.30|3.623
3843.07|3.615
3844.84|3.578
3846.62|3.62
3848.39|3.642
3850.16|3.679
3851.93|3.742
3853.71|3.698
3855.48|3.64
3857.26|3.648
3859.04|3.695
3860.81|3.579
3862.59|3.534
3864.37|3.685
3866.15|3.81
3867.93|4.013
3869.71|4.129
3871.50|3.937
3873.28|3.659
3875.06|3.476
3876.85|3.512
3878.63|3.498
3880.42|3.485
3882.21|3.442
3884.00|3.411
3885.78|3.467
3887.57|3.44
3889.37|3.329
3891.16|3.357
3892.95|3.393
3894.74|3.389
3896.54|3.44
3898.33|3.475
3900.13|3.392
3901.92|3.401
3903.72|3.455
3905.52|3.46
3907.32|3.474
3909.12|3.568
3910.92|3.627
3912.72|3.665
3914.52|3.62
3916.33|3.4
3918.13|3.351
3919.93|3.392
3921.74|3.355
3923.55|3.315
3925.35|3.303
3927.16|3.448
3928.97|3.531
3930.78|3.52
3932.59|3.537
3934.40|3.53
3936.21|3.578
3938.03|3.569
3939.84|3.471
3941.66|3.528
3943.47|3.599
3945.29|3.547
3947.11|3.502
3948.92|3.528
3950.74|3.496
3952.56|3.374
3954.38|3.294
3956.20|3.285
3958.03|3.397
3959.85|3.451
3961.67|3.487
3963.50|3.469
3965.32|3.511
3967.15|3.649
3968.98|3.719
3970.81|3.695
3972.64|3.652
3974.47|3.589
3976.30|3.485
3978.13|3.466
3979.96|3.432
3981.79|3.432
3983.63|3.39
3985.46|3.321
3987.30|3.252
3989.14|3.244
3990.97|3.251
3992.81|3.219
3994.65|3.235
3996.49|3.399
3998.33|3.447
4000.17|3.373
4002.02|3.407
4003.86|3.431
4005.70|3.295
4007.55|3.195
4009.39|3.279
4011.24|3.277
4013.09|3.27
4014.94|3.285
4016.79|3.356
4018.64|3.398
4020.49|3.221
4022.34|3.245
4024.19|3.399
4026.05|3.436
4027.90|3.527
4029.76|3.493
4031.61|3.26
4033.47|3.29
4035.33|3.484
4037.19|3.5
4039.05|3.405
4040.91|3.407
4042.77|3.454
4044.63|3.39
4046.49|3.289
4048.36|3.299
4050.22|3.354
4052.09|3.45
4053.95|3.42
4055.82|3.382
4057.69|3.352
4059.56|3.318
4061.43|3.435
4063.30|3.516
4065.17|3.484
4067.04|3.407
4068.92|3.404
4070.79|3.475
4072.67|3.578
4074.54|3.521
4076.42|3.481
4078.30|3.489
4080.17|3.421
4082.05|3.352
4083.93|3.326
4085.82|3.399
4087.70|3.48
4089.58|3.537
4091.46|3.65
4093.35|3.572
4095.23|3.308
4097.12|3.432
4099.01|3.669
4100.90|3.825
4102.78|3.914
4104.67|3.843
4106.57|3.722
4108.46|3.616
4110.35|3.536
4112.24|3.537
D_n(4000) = 1.04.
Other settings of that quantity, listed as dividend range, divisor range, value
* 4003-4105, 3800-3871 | 1.06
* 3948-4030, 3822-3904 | 1.01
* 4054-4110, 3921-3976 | 1.07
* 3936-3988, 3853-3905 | 1.02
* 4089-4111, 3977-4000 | 1.15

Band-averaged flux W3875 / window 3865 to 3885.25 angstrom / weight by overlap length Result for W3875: 3.67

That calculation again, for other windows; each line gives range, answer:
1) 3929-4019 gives 3.43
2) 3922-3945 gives 3.49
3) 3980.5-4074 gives 3.37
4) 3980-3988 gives 3.36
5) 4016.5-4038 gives 3.38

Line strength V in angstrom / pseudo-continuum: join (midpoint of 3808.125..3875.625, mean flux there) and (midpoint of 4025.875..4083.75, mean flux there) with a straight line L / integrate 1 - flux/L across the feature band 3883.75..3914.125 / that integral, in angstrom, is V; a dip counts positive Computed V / 1.01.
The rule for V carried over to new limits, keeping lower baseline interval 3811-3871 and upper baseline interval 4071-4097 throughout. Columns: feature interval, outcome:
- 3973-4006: 1.5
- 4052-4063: 0.3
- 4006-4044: 1.7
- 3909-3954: 1.1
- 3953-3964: 0.5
